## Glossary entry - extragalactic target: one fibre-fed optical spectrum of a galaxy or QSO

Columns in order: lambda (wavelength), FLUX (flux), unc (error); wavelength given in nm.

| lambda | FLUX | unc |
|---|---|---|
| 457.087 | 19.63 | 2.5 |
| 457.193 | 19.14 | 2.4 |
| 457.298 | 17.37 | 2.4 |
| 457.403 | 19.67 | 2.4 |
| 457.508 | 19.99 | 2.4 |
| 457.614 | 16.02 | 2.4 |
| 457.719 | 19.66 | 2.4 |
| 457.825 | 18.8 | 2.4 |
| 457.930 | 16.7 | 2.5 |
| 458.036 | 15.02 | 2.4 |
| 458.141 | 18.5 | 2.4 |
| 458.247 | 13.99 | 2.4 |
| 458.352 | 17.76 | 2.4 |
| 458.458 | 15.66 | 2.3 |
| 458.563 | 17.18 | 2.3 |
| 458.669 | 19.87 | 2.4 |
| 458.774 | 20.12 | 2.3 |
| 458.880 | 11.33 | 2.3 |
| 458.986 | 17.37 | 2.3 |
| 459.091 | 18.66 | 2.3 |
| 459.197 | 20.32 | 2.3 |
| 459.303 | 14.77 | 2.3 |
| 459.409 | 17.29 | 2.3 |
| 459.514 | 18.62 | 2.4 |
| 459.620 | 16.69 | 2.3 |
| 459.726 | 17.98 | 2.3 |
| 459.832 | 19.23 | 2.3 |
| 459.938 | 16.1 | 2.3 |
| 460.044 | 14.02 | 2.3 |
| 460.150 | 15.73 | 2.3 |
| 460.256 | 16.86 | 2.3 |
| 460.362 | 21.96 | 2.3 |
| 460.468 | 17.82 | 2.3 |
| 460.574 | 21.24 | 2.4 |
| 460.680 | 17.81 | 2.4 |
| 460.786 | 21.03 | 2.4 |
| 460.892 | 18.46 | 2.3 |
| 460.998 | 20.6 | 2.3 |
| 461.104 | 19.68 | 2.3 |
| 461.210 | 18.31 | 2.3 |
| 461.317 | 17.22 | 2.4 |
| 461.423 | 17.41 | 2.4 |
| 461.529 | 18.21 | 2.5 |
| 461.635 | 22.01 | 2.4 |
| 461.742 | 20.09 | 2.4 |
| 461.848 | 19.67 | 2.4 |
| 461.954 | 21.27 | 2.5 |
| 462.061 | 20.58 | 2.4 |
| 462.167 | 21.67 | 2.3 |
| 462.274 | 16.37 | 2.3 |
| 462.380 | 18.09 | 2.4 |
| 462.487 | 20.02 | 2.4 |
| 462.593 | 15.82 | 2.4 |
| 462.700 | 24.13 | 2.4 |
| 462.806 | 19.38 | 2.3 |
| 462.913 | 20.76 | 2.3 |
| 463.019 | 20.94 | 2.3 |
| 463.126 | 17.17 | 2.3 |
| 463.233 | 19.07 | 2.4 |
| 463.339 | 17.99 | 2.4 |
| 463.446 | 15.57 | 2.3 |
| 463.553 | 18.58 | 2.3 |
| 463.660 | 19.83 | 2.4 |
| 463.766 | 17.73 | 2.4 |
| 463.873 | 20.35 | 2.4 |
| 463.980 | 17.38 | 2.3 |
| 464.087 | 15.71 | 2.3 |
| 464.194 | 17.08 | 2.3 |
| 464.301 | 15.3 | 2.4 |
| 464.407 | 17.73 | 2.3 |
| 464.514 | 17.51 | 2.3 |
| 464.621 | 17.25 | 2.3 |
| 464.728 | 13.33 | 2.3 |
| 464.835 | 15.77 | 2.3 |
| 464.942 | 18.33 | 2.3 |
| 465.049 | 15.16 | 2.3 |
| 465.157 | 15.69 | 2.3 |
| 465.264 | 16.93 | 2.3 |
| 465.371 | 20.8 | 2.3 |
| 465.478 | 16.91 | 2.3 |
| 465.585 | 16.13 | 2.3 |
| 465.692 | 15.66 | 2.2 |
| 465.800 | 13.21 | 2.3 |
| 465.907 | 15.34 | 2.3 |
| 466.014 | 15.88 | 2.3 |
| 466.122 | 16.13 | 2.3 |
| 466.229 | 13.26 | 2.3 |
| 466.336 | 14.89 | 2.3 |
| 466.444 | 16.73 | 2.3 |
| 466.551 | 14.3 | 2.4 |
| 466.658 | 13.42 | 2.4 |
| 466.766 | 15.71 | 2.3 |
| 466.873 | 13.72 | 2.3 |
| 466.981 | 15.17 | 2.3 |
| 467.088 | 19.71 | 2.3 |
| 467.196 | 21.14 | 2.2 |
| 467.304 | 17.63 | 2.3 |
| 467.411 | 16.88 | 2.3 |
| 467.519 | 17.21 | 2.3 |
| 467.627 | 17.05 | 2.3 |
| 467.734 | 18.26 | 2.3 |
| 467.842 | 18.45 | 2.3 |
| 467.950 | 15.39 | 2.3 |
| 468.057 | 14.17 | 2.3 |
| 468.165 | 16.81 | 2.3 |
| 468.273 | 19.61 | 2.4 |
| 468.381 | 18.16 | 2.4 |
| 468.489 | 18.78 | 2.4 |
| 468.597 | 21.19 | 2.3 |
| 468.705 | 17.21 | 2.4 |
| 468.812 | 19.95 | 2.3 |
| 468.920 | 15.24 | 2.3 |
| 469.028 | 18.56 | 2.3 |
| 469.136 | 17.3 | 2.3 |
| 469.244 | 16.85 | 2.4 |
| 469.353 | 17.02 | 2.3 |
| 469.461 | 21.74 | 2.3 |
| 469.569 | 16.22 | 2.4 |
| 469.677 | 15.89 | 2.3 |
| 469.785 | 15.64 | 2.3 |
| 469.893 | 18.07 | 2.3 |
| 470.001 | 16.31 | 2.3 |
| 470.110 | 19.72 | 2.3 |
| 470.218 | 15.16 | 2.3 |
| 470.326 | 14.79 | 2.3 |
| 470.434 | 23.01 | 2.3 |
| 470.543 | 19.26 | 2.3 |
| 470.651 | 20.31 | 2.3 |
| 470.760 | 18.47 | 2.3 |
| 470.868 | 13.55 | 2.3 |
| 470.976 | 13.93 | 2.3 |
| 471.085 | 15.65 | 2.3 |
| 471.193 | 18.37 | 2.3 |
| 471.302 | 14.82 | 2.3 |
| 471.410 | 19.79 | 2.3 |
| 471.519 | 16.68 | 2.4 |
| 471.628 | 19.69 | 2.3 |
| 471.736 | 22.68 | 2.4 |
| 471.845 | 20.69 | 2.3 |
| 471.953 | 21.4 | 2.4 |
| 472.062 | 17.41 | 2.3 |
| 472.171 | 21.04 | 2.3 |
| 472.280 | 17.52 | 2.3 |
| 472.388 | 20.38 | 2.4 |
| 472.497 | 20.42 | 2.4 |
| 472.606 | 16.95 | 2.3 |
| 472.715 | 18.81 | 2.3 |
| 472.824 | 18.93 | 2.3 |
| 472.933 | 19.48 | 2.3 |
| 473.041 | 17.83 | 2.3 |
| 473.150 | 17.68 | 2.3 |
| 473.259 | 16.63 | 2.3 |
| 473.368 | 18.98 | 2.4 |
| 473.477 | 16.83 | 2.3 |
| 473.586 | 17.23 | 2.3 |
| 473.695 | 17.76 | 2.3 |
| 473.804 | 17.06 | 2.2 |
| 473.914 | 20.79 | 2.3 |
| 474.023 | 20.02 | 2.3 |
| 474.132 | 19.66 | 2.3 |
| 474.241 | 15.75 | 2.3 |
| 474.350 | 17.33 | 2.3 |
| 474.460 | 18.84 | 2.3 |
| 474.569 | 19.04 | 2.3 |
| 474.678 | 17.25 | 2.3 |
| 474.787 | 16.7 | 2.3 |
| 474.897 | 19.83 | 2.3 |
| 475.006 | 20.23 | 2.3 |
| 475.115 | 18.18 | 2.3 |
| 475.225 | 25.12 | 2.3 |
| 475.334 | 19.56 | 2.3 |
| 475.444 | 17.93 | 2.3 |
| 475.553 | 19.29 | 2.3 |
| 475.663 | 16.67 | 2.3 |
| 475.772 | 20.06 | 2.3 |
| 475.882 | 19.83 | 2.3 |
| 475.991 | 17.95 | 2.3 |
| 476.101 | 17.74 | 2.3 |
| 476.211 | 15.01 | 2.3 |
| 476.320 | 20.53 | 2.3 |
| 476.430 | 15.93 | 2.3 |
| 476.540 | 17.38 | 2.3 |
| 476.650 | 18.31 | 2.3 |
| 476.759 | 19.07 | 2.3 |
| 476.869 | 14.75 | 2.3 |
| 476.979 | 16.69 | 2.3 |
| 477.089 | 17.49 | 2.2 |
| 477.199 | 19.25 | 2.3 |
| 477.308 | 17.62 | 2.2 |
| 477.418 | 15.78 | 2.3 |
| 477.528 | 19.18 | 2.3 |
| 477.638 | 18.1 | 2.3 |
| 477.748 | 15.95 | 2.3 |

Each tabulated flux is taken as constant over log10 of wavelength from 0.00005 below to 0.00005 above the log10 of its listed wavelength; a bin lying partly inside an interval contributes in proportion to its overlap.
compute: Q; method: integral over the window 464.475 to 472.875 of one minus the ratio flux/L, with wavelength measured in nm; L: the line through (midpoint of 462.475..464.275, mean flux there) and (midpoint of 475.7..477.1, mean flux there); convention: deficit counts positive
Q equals 0.408 nm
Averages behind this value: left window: 18.6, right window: 17.7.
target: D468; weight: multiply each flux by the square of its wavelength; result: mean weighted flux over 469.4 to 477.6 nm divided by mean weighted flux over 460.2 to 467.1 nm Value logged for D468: 1.1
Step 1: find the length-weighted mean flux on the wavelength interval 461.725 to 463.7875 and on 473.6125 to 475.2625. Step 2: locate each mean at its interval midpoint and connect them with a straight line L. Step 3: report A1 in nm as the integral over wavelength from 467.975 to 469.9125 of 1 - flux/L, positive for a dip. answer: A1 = 0.14 nm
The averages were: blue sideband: 19.2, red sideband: 18.8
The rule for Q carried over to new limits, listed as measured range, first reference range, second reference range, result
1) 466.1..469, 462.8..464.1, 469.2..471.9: 0.19 nm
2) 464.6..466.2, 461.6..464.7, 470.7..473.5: 0.22 nm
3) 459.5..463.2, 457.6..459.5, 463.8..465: -0.41 nm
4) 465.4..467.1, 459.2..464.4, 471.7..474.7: 0.30 nm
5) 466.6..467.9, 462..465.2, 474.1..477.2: 0.08 nm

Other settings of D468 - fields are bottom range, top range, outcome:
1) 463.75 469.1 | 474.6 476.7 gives 1.15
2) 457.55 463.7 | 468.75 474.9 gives 1.04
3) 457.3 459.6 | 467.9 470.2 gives 1.05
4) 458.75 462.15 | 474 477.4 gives 1.06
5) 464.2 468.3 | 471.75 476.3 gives 1.18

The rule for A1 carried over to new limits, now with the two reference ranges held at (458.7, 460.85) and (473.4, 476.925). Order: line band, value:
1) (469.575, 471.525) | 0.11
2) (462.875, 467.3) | 0.29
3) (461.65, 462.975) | -0.15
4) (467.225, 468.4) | 0.05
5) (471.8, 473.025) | -0.07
